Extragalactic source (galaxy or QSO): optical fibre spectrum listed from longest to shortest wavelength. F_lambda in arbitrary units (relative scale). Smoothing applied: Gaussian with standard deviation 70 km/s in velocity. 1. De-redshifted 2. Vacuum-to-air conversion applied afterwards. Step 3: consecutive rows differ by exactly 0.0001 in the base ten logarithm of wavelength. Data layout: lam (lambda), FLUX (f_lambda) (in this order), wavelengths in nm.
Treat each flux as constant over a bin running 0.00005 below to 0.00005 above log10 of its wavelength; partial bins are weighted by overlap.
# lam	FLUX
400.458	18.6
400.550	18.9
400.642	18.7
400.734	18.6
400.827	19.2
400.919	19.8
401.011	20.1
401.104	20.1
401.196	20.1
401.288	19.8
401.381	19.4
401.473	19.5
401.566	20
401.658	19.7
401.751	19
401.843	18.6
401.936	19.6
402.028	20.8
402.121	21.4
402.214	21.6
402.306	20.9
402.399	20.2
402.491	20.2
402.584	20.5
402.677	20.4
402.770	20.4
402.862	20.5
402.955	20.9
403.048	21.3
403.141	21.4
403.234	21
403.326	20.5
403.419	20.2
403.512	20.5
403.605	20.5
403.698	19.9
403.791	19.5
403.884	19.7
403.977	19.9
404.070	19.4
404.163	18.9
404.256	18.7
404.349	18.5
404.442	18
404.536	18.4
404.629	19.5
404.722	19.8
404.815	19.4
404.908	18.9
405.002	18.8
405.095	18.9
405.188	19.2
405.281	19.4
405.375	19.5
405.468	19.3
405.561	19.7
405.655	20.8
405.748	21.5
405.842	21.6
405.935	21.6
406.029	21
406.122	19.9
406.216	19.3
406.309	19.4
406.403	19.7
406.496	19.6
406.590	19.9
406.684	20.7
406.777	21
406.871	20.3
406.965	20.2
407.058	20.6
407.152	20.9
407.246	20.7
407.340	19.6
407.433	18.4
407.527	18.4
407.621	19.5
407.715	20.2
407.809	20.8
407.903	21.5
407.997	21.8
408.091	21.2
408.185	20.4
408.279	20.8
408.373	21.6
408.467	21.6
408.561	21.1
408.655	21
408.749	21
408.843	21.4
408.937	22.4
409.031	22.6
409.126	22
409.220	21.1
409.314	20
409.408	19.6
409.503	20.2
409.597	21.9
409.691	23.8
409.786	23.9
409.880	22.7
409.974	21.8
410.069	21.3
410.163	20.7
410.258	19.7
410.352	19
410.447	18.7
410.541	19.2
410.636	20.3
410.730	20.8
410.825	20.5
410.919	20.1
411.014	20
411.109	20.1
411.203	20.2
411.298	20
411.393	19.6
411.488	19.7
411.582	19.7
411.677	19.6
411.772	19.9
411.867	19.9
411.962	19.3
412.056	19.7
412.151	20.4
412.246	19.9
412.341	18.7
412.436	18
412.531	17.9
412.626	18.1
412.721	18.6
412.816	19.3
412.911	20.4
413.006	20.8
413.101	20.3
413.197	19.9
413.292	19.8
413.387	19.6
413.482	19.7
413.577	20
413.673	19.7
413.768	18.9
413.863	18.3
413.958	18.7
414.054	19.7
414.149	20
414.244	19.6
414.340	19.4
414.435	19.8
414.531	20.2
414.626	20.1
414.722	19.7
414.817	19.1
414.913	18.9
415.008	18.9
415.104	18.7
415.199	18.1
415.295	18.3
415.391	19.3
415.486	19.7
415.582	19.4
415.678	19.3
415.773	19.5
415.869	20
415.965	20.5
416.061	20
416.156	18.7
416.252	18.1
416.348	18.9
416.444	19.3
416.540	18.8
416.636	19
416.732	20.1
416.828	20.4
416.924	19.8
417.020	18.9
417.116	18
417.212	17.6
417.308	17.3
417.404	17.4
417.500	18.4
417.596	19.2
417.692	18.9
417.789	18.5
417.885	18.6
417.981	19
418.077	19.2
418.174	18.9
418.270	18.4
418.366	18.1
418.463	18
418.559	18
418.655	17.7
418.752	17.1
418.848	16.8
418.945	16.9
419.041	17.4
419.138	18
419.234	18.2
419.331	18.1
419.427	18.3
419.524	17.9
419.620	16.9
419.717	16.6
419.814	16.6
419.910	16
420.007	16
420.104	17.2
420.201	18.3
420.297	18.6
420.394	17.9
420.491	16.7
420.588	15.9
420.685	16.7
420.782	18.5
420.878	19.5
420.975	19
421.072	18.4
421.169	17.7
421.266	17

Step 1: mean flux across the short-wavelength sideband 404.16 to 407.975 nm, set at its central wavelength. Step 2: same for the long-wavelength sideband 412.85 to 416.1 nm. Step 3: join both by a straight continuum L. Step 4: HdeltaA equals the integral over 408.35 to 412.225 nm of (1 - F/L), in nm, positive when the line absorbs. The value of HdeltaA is -0.20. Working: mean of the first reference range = 19.8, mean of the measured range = 20.7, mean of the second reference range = 19.5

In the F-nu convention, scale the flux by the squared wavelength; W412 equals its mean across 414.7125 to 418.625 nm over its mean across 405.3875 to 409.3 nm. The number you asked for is 0.96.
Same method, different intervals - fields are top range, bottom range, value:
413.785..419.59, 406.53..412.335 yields 0.95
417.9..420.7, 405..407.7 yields 0.94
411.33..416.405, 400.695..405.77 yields 1.03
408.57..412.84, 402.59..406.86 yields 1.05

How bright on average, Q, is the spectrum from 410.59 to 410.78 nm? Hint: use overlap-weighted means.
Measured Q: 20.6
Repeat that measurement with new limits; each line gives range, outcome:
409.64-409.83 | 23.8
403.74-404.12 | 19.6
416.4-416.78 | 19.3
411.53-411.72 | 19.7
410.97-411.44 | 20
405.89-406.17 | 20.8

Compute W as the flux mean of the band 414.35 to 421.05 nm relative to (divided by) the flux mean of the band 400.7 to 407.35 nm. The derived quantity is 0.9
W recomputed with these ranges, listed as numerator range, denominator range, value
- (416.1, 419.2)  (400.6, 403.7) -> 0.91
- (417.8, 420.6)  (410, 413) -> 0.90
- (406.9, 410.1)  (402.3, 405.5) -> 1.06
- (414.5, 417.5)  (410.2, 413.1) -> 0.97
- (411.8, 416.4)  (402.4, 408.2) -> 0.97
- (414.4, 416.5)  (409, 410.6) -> 0.92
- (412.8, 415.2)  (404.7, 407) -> 0.98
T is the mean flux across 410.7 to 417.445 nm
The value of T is 19.4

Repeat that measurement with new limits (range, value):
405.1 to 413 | 20.3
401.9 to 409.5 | 20.3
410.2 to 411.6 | 19.9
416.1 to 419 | 18.5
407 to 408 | 20.2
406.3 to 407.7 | 19.9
